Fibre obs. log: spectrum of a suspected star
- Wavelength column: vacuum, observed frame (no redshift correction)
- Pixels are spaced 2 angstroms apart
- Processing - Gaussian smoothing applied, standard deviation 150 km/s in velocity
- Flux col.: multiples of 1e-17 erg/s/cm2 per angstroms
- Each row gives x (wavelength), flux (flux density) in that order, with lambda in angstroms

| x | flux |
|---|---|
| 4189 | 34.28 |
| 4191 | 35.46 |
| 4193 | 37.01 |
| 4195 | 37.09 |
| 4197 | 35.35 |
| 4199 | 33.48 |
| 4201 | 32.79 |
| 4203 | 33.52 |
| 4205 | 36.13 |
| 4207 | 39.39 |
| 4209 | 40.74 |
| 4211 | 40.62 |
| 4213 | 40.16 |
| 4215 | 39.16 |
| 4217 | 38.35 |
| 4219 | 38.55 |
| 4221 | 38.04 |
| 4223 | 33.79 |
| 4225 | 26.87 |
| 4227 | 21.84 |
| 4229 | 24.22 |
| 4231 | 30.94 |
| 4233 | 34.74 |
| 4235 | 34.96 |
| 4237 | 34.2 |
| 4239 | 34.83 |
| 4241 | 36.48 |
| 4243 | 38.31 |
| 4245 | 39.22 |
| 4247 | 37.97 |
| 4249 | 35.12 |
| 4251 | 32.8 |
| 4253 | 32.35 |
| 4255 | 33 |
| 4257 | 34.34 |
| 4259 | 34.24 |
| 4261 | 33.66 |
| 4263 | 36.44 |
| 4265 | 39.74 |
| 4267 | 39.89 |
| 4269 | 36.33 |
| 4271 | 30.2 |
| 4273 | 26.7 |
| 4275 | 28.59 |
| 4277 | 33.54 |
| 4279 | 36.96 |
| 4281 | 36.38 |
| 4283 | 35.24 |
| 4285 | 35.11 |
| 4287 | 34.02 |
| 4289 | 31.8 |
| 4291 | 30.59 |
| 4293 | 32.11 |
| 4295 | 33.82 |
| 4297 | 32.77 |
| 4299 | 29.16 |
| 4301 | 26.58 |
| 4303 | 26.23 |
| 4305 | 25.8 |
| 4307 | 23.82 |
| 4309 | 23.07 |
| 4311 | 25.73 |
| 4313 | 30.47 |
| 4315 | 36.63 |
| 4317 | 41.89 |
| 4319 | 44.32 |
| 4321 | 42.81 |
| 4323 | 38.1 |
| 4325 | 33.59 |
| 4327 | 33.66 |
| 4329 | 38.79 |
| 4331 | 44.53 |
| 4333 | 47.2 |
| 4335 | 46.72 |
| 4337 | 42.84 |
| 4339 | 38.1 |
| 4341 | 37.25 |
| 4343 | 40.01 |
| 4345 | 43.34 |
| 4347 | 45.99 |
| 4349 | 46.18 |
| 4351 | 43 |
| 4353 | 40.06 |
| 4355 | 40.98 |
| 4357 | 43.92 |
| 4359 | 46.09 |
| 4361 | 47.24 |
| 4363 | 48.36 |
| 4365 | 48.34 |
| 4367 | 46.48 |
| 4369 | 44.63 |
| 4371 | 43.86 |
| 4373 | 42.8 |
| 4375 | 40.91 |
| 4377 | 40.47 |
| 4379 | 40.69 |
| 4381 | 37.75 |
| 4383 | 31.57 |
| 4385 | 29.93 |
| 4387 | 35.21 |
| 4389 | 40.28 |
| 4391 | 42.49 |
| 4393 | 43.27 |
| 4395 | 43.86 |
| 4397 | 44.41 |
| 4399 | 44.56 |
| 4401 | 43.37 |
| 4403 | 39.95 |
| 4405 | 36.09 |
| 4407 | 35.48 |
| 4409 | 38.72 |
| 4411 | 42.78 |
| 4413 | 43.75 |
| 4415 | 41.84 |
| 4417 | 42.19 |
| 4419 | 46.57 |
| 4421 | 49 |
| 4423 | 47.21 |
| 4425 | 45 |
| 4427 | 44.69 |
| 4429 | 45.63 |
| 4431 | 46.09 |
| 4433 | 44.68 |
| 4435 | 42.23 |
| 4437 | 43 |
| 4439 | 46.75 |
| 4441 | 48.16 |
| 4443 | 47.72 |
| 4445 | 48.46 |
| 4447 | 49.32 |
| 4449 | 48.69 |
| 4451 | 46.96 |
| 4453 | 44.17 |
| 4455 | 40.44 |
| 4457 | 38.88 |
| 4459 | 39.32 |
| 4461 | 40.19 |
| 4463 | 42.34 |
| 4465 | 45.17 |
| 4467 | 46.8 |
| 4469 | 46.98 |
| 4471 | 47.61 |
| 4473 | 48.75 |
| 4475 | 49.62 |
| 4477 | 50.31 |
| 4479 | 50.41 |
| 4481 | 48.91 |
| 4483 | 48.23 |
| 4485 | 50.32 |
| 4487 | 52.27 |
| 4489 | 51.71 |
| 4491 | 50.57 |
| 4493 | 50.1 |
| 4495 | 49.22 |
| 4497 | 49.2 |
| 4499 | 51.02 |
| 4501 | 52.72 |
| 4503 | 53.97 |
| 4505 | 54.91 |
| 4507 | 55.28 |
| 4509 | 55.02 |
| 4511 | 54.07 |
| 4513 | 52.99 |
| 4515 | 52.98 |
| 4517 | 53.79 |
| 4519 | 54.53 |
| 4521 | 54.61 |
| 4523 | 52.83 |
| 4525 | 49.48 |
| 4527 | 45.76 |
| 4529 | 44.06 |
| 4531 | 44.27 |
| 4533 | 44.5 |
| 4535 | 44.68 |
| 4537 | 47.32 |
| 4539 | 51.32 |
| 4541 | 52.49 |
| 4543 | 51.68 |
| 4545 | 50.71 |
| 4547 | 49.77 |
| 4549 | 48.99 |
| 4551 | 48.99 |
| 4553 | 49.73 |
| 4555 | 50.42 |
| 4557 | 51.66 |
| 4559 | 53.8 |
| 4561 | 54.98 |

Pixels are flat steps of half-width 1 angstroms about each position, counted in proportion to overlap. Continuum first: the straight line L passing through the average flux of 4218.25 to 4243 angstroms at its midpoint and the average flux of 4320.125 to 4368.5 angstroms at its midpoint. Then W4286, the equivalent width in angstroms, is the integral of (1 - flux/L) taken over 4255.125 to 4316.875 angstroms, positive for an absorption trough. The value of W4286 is 8.6 angstroms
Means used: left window 32.6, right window 42.7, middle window 32.2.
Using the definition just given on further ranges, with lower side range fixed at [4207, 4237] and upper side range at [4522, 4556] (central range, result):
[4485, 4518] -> -3.81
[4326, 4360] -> -1.93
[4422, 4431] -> -0.41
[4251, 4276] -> 1.86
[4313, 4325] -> -0.11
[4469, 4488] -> -1.44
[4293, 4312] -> 5.22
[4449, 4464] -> 0.92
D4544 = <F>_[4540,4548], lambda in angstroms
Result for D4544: 51.2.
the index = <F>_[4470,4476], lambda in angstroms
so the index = 48.7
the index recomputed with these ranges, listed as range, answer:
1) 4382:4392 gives 35.9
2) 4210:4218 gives 39.6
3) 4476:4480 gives 50.4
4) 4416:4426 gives 46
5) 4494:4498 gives 49.2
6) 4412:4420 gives 43.6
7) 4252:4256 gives 32.7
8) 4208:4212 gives 40.7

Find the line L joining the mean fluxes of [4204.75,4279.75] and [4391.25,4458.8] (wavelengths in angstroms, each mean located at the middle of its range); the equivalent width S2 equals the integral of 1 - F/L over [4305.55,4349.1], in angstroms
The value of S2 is 1.1 angstroms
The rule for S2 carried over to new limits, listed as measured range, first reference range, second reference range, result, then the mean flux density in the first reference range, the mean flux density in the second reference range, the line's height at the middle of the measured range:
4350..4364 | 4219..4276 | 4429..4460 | -1.49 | 33.7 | 45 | 40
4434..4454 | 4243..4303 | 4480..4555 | -0.44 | 33.7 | 50.6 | 45.5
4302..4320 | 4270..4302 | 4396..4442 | 1.81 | 32.1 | 43.6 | 34.3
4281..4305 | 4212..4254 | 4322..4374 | 4.45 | 34.4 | 42.8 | 38.8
